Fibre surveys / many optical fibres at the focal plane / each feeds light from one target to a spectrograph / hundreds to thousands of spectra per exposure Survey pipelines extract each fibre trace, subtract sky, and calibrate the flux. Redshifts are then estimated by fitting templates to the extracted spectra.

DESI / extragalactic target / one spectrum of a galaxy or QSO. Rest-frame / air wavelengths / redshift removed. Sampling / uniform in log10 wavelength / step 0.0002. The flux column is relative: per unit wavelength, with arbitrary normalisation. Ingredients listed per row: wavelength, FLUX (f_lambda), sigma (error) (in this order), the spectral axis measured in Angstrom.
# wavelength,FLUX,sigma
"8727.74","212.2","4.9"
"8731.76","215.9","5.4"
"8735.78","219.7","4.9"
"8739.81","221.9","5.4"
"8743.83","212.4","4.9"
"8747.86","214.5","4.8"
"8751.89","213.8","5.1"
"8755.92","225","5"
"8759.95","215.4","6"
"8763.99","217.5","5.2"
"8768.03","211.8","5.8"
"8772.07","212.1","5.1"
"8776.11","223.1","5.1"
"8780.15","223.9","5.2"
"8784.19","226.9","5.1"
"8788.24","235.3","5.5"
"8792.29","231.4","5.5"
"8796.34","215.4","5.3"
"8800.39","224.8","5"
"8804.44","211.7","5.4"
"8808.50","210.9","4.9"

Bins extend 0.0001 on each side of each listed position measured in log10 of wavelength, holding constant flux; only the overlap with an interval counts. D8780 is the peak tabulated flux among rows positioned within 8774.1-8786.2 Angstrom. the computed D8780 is 226.9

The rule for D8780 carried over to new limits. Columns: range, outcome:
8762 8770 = 217.5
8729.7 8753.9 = 221.9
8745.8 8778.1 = 225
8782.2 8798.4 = 235.3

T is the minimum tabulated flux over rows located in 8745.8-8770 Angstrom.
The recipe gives 211.8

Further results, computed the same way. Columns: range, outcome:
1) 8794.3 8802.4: 215.4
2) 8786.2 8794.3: 231.4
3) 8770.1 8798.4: 212.1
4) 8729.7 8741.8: 215.9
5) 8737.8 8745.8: 212.4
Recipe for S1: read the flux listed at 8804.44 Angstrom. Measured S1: 211.7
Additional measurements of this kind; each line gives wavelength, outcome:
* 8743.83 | 212.4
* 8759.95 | 215.4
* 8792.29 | 231.4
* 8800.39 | 224.8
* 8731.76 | 215.9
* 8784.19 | 226.9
